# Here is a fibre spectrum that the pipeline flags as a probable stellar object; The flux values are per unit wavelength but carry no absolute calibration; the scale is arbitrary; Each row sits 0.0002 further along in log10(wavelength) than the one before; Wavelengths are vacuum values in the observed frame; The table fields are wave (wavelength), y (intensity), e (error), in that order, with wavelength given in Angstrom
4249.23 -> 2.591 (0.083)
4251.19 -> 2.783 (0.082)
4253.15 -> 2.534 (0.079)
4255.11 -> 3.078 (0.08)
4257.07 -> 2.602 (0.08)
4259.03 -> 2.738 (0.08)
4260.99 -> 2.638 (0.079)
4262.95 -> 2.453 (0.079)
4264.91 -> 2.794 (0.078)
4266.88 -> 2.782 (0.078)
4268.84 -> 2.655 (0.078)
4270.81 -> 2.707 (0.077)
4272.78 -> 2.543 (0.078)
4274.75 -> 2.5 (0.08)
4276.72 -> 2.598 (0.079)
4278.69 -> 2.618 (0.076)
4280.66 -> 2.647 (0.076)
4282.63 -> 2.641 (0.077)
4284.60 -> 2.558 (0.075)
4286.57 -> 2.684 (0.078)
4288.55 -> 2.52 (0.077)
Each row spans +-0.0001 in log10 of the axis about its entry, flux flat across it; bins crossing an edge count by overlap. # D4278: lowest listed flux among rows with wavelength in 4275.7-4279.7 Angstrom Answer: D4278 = 2.598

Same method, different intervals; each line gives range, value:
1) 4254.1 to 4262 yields 2.602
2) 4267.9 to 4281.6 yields 2.5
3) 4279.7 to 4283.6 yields 2.641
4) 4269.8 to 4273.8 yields 2.543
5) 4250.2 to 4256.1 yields 2.534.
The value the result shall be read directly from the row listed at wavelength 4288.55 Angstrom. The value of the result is 2.52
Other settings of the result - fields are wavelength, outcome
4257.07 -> 2.602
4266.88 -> 2.782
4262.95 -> 2.453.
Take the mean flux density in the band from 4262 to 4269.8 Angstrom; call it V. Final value 2.67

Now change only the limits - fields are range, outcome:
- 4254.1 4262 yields 2.76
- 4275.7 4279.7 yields 2.61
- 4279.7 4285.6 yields 2.62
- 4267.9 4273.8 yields 2.63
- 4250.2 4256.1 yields 2.8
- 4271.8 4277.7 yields 2.55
